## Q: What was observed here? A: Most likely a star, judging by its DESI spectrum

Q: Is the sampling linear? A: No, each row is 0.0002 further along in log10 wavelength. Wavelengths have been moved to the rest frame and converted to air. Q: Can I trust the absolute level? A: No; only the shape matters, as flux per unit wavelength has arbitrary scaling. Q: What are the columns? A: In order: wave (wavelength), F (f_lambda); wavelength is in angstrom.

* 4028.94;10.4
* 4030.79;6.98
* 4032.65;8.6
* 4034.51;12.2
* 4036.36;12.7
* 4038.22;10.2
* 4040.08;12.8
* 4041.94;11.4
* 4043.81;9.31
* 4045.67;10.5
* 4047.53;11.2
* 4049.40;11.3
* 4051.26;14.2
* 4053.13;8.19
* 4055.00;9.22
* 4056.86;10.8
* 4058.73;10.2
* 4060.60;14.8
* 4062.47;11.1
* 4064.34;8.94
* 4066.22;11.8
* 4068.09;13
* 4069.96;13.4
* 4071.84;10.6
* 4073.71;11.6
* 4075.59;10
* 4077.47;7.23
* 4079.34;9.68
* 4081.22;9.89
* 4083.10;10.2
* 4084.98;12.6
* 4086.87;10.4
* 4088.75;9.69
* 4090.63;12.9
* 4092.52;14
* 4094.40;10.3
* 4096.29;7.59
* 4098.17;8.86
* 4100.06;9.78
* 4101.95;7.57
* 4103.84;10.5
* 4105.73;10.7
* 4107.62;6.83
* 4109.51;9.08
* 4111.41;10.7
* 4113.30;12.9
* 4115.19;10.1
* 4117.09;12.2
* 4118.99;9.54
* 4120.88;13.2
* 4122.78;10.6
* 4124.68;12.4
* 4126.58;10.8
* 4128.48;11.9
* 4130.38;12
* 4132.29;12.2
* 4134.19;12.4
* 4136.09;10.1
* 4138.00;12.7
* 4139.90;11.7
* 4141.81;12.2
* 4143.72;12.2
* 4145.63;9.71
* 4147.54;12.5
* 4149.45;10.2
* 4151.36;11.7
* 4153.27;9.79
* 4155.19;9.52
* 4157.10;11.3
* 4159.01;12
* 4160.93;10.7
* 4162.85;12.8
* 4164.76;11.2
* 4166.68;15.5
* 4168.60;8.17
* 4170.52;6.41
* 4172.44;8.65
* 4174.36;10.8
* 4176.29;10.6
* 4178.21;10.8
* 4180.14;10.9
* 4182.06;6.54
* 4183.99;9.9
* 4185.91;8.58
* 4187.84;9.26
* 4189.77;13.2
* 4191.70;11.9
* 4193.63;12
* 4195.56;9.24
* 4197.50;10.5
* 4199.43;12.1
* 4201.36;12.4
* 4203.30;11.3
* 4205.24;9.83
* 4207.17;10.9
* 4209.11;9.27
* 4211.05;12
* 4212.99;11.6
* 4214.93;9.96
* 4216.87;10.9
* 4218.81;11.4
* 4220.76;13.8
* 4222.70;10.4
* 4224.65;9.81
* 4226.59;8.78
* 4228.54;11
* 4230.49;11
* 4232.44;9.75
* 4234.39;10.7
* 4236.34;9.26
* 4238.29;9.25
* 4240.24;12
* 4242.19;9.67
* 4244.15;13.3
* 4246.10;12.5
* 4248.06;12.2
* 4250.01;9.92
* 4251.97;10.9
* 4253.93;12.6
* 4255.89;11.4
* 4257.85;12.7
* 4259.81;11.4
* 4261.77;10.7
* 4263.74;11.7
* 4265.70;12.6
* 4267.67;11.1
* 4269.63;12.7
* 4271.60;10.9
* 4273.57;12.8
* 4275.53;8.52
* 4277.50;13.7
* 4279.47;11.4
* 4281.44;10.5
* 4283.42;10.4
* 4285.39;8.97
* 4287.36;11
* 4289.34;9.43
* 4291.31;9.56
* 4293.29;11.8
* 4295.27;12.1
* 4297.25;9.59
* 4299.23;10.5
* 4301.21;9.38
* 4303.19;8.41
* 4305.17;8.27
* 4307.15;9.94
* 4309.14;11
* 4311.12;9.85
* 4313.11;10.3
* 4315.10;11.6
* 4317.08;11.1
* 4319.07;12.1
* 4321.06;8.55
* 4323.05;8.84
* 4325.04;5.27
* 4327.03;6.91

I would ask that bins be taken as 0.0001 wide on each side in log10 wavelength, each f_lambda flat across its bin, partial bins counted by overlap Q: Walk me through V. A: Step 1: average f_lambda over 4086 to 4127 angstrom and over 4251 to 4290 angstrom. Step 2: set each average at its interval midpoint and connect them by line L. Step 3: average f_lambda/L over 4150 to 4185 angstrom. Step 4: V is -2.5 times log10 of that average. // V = 0.039 mag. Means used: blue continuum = 10.5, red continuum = 11.3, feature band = 10.4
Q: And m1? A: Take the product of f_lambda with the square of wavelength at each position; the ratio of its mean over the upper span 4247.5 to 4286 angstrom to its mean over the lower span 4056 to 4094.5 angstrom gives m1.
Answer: 1.1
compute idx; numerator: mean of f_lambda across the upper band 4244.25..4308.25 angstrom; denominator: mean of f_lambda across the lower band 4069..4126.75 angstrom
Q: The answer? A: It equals 1.04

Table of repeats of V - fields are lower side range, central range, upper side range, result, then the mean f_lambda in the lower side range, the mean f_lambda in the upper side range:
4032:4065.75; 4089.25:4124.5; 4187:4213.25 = 0.06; 11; 11.1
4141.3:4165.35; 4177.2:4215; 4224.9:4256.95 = 0.04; 11.2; 10.9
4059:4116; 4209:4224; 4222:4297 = -0.03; 10.6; 11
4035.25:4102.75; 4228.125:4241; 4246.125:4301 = 0.07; 10.8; 11.1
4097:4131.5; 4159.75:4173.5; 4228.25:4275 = 0.03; 10.5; 11.3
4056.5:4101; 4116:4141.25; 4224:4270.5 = -0.07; 10.8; 11.1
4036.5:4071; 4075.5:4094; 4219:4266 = 0.06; 11.3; 11.1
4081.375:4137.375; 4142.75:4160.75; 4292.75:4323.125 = -0.03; 10.8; 10.2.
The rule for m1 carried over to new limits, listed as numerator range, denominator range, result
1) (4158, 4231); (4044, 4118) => 1.06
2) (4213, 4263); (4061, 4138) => 1.09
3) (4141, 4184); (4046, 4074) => 0.98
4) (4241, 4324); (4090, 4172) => 1.07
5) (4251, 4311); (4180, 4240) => 1.06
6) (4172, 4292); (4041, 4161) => 1.06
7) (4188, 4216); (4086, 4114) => 1.15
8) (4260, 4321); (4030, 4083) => 1.11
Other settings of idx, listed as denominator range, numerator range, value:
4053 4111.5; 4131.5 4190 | 1.03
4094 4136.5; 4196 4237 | 1.02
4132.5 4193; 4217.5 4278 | 1.04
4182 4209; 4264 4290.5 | 1.04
